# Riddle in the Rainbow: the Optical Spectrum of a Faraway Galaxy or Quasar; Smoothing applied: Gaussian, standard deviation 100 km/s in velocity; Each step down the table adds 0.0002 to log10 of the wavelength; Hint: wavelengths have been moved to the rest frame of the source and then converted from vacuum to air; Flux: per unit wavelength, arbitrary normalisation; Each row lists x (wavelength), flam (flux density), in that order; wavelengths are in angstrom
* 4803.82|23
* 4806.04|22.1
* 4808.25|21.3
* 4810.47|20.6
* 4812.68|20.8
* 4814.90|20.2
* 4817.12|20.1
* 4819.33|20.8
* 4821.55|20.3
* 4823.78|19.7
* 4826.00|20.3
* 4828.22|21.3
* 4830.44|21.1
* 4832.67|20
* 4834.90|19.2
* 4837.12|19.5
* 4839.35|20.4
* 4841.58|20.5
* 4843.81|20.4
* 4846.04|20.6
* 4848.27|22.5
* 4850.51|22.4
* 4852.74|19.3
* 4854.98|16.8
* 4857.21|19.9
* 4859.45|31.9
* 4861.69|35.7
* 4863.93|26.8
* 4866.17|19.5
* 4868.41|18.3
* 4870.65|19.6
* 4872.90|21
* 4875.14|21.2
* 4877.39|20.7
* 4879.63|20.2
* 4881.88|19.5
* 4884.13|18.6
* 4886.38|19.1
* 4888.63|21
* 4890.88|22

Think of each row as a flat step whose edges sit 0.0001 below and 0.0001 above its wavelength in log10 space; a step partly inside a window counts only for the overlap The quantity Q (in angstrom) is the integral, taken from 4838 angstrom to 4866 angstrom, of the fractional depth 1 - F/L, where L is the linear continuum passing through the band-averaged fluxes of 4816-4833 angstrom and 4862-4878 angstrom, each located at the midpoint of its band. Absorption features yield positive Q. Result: -2.2 angstrom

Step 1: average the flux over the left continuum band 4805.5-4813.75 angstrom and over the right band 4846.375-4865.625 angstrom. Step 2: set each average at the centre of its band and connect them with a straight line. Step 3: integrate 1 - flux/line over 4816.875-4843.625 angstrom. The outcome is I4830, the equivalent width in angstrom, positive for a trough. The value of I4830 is 2.6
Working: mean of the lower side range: 21.2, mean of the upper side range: 24.1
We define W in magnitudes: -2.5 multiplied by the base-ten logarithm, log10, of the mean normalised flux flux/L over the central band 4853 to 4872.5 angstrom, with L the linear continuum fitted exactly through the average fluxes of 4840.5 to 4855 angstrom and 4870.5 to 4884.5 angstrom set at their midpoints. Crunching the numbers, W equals -0.14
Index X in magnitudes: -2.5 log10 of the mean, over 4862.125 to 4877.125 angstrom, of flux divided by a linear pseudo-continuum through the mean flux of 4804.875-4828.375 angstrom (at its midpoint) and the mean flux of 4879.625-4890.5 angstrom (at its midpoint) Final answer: -0.09 mag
